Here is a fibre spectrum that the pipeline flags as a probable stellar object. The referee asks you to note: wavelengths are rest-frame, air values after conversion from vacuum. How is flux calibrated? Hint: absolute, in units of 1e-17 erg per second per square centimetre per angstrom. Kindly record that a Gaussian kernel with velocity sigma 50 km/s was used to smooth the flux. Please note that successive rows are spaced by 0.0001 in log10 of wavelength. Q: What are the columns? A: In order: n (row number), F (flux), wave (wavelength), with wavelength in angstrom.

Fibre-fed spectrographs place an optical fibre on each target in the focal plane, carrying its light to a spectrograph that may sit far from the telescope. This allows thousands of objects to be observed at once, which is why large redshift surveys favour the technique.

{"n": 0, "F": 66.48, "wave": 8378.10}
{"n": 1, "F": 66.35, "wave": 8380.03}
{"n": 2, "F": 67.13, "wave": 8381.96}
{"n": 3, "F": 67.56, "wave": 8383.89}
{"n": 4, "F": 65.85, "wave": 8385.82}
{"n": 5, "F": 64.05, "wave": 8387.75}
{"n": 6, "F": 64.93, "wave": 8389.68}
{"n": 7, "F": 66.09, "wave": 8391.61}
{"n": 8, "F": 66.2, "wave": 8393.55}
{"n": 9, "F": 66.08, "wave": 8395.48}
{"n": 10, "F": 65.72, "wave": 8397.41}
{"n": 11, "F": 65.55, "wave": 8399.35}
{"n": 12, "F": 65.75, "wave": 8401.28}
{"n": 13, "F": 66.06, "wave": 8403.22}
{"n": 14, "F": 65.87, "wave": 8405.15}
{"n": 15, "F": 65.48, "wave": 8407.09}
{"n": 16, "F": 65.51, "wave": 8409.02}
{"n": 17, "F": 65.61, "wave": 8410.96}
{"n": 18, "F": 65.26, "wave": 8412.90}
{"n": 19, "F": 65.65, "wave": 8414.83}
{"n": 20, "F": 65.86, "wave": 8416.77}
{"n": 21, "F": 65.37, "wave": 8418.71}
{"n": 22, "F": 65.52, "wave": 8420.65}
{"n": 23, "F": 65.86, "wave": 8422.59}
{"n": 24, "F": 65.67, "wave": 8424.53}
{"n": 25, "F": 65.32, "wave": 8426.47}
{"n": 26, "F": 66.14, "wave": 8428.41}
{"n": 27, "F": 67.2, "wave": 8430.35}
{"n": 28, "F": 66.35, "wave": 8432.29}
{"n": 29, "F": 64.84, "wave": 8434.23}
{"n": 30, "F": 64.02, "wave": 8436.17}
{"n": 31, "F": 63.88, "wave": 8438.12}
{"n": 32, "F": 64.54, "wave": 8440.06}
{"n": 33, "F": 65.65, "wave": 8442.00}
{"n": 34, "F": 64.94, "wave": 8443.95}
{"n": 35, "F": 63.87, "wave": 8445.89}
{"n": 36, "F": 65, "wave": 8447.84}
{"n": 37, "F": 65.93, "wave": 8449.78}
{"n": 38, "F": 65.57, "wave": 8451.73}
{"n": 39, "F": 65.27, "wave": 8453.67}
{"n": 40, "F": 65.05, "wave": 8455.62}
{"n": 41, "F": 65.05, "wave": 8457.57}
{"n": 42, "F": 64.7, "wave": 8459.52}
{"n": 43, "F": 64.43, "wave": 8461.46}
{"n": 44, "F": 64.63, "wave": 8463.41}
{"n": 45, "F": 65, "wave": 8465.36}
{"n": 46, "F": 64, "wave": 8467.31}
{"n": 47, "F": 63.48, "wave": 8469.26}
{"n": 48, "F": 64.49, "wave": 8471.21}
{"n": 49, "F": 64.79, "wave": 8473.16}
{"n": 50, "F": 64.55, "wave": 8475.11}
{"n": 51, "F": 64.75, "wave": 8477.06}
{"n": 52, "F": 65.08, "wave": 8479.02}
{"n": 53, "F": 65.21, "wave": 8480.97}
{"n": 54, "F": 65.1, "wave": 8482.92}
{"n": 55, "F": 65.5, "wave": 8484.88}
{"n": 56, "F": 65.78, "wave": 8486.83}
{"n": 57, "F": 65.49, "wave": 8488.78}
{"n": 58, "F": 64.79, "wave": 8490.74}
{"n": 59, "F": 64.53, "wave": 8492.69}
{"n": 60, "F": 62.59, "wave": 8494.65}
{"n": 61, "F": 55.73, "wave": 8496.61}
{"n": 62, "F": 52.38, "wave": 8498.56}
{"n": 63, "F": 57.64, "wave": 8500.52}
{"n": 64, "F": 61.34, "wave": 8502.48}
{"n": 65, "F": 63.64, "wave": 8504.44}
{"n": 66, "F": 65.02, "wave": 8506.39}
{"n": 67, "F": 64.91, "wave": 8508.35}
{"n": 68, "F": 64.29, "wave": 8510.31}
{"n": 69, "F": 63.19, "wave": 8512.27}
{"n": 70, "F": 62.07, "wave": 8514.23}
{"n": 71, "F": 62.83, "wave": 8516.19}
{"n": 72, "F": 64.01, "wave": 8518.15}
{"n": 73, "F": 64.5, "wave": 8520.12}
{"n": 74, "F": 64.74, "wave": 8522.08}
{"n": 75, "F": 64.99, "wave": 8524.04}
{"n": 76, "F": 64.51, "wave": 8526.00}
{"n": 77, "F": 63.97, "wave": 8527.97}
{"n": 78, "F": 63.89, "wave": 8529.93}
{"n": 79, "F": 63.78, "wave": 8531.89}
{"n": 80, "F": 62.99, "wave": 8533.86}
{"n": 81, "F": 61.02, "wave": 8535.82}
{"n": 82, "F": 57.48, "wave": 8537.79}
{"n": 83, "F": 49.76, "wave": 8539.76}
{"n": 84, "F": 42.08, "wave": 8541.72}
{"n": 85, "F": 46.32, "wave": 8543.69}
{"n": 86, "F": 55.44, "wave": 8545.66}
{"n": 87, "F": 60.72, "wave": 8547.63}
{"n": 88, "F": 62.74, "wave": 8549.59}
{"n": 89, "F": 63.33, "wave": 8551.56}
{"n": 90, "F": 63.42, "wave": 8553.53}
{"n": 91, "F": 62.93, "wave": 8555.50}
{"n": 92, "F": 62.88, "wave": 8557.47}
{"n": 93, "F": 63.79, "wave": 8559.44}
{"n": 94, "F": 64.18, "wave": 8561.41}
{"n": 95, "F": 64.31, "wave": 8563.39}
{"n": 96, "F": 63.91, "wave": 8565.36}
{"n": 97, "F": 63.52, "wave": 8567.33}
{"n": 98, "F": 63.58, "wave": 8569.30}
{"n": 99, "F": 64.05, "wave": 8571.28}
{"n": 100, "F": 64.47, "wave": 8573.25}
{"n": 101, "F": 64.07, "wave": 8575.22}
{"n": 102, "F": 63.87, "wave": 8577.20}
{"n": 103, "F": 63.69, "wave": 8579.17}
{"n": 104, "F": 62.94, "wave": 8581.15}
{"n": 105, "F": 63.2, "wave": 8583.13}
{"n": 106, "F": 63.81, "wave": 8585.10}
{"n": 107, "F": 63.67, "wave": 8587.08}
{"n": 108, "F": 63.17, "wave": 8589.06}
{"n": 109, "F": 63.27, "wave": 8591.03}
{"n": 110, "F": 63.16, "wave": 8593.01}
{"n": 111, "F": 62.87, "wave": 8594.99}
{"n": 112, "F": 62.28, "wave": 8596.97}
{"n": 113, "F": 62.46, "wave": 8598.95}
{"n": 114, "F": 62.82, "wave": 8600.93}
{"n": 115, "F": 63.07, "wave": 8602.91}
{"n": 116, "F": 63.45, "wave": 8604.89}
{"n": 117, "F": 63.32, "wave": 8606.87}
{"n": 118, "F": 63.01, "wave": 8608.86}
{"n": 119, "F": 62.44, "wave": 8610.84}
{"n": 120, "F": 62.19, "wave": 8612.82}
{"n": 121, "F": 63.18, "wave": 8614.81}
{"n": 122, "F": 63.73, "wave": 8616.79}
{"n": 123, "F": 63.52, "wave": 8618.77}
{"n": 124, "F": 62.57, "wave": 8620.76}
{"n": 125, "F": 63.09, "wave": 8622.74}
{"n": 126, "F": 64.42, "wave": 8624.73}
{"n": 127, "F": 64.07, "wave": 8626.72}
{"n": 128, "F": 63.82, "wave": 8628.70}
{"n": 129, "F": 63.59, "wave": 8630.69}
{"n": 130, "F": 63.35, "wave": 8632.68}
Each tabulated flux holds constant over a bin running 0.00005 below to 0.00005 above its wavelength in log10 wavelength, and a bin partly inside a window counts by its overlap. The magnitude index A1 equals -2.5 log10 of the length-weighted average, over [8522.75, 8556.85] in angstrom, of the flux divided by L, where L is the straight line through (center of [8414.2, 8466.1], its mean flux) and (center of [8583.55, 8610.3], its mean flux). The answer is 0.08 mag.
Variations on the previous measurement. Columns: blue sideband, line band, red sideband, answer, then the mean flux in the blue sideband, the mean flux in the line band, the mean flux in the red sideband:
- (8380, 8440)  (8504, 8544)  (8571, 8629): 0.05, 65.7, 61.2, 63.3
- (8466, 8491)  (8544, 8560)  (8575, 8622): 0.04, 64.8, 61.2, 63.1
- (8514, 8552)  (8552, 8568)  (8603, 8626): -0.04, 60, 63.6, 63.2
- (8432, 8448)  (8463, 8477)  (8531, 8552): -0.04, 64.7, 64.4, 56.7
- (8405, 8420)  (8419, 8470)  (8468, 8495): 0.00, 65.5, 65.1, 64.8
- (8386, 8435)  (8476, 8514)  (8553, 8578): 0.03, 65.7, 63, 63.8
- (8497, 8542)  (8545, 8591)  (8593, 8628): -0.02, 61.3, 63.2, 63.1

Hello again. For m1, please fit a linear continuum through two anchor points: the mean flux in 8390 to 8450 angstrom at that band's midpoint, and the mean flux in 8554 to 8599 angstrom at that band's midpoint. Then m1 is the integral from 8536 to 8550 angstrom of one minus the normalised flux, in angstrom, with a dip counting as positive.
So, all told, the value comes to 2.27 angstrom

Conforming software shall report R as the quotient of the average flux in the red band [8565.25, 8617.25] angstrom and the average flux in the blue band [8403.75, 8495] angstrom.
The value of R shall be 0.97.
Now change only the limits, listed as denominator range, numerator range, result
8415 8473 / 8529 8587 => 0.94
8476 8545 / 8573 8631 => 1.03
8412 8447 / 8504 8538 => 0.97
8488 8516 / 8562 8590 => 1.03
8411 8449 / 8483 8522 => 0.96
